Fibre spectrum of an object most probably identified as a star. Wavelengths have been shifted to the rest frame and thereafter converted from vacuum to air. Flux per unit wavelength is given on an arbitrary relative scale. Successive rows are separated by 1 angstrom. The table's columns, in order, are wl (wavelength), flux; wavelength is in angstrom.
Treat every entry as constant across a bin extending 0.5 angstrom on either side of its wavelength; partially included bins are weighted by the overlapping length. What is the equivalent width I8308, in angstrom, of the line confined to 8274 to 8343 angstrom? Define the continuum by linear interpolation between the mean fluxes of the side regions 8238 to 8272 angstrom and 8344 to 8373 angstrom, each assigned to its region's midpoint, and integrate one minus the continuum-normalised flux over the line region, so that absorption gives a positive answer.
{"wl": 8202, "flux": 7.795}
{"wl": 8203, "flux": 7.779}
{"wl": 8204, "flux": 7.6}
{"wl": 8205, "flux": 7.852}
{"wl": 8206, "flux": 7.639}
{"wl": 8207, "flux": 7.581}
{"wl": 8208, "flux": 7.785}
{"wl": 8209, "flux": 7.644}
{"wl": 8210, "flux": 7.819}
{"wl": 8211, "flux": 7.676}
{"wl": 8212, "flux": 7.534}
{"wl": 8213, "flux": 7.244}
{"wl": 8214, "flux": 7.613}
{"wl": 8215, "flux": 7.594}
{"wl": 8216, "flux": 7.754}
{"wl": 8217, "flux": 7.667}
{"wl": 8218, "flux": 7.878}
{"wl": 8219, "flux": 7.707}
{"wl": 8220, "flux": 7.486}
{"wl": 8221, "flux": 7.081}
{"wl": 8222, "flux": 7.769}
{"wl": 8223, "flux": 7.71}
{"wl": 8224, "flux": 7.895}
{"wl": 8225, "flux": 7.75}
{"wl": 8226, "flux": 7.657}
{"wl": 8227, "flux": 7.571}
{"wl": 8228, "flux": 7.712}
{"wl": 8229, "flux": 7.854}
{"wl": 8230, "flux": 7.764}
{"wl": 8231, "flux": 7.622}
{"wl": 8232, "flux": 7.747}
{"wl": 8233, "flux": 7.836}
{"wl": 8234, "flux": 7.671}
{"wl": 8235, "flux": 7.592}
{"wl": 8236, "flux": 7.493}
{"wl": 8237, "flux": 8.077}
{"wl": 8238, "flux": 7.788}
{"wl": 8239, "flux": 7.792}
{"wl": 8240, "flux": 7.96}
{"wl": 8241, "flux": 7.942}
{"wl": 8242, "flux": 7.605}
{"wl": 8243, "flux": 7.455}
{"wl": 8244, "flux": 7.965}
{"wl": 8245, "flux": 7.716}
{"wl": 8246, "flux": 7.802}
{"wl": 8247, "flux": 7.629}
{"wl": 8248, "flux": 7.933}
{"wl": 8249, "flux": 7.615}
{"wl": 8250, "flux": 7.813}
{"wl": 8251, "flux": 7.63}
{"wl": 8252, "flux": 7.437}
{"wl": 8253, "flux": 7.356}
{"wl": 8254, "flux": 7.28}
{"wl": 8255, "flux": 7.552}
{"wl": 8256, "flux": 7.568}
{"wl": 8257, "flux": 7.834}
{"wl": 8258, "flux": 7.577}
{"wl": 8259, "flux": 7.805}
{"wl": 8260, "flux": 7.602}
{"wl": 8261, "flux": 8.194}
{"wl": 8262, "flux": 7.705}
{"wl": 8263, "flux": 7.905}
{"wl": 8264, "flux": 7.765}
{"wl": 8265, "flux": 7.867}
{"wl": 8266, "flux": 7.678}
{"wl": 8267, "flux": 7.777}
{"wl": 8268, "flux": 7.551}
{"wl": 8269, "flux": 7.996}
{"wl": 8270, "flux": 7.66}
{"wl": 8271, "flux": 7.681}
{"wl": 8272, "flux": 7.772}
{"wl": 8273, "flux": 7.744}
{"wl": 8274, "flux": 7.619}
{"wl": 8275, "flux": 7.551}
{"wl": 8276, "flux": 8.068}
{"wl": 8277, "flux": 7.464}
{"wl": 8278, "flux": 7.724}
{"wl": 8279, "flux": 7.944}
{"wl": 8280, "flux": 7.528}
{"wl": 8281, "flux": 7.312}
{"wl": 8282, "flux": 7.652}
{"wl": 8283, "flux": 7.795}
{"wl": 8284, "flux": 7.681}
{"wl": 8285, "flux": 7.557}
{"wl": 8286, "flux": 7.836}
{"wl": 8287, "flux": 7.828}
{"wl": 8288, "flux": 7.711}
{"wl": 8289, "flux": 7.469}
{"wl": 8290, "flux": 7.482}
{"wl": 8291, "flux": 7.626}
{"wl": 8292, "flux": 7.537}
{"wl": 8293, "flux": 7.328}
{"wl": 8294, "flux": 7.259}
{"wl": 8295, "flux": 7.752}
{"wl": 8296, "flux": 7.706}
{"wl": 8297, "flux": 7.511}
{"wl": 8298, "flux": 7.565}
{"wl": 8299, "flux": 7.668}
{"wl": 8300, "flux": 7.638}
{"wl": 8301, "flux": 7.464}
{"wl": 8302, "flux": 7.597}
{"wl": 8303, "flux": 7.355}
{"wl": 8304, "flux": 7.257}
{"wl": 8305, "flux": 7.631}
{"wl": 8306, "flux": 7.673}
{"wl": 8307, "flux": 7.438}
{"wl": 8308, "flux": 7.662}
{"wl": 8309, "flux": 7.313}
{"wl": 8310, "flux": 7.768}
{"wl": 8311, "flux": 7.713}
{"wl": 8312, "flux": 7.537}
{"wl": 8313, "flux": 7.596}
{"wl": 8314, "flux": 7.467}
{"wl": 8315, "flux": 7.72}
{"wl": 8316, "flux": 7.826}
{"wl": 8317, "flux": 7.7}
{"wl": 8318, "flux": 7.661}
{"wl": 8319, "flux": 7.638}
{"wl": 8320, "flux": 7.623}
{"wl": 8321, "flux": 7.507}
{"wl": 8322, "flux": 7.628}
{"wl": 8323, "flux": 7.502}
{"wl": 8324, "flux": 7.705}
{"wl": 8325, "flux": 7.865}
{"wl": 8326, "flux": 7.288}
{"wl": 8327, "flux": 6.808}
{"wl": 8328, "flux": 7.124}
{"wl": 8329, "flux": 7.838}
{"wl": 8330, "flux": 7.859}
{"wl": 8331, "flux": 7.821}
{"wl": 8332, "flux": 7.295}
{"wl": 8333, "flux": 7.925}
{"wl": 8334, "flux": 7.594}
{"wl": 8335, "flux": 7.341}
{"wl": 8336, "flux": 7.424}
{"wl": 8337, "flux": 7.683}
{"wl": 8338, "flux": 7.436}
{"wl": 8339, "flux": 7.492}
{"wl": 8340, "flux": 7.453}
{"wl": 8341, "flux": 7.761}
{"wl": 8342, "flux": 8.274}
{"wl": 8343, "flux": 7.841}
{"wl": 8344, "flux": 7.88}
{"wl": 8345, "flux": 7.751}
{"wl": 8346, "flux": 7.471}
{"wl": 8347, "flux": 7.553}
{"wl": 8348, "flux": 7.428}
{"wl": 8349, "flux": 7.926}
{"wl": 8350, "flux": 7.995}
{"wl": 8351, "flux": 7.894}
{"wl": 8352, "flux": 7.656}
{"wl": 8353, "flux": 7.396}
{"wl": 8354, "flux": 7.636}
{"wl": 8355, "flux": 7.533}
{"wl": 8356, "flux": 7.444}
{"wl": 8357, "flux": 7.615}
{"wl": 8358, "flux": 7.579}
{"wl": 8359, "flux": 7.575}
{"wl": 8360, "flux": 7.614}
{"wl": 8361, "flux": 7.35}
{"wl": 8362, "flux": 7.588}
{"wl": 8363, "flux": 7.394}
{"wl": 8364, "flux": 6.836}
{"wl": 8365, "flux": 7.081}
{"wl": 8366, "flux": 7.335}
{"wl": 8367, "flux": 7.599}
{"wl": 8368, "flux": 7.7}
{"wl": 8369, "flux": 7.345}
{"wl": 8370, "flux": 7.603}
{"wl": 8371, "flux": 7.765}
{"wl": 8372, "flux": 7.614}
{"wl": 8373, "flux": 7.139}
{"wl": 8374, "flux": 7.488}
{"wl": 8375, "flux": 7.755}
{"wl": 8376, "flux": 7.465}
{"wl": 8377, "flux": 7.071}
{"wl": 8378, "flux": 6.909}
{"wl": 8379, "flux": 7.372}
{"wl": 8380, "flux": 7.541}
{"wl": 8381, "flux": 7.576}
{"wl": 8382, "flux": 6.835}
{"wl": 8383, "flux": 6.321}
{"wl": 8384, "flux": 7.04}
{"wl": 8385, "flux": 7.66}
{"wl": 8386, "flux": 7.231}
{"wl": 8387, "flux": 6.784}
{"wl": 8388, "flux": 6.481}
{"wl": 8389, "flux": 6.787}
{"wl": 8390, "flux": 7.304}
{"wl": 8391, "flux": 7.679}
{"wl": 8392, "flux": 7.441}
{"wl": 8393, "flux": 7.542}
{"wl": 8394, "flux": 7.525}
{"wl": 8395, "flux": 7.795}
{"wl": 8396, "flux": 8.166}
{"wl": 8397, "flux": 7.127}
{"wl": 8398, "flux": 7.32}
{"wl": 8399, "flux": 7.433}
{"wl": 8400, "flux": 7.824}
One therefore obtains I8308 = 0.3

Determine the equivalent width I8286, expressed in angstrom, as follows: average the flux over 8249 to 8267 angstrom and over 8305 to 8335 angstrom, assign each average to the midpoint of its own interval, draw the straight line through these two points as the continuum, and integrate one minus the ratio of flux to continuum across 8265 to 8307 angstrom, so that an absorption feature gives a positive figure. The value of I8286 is 0.1 angstrom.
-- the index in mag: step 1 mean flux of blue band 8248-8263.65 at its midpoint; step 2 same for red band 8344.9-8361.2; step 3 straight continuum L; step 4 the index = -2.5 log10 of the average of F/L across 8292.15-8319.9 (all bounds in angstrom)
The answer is 0.01 mag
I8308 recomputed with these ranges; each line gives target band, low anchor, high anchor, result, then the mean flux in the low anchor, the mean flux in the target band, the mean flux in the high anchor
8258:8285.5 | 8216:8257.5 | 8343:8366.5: -0.3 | 7.69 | 7.72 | 7.55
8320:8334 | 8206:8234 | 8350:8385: -0.1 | 7.66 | 7.56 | 7.41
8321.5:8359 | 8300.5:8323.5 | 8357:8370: -0.6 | 7.58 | 7.61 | 7.43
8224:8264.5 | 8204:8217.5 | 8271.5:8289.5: -0.3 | 7.64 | 7.72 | 7.68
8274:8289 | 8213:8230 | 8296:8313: -0.2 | 7.66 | 7.68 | 7.56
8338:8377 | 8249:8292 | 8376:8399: -1.1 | 7.68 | 7.57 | 7.26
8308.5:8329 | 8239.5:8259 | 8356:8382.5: -0.1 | 7.67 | 7.56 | 7.41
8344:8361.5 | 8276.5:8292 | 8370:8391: -0.7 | 7.64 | 7.62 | 7.23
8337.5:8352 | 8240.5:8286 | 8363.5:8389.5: -0.7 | 7.7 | 7.72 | 7.24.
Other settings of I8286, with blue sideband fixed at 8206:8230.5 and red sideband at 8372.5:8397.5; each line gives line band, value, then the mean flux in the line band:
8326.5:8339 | -0.2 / 7.51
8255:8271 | -0.4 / 7.76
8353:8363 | -0.3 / 7.53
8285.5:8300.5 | -0.2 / 7.59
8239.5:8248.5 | -0.2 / 7.78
